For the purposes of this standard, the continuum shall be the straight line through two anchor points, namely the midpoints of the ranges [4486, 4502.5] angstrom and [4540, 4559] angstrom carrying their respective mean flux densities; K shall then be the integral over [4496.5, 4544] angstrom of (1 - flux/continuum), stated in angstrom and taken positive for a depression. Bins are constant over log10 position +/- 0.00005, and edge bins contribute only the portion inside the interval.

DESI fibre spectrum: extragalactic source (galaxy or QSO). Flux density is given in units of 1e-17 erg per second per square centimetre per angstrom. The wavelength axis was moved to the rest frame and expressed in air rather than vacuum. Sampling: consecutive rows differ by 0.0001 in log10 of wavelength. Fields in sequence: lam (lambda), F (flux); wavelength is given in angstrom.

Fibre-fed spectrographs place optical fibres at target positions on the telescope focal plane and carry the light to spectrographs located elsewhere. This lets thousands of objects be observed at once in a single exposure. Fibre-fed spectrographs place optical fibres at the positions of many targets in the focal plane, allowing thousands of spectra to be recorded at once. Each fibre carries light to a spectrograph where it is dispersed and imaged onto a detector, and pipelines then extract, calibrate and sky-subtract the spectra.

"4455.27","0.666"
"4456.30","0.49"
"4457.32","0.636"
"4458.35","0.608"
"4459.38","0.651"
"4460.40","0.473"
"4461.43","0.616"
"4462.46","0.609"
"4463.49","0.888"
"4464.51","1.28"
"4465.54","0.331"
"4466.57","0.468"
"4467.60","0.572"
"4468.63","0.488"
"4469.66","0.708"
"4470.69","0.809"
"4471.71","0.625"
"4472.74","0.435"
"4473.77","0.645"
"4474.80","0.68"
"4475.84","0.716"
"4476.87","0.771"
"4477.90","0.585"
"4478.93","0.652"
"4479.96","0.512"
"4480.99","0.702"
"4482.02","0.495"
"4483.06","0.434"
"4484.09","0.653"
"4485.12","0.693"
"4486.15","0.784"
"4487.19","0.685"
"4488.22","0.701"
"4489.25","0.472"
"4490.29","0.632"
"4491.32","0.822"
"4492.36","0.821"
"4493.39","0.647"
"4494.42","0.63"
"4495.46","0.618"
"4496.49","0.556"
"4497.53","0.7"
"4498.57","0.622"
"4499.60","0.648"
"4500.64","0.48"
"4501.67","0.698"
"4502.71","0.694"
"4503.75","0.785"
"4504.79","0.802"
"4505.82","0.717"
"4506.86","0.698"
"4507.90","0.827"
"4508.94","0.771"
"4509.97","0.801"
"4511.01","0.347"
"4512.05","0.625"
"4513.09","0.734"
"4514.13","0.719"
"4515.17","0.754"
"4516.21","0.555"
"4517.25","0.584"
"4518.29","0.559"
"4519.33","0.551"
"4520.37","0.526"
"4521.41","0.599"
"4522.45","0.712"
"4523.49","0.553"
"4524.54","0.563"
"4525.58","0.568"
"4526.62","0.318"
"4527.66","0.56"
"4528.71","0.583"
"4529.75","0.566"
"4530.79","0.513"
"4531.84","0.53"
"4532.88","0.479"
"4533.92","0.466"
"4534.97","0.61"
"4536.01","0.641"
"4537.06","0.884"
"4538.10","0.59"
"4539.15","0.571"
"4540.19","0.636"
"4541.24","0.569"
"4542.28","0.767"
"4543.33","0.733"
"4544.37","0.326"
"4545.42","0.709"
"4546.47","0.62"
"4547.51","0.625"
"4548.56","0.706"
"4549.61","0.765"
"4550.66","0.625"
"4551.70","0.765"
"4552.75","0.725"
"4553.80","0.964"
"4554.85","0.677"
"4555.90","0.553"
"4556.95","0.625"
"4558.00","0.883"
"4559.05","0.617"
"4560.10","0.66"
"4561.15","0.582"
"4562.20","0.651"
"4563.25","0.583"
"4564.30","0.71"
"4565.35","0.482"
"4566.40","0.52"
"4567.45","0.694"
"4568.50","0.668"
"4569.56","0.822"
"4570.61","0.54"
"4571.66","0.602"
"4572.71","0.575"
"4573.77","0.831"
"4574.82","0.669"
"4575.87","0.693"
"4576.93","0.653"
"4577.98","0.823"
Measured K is 2.98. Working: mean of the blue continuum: 0.655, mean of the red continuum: 0.681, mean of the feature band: 0.625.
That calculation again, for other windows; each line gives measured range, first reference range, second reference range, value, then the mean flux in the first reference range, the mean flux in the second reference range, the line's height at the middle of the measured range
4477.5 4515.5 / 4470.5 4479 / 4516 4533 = -3.6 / 0.652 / 0.55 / 0.607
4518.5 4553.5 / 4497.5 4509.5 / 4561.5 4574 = 3.2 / 0.704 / 0.635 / 0.669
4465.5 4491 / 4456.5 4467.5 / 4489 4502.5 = 1.2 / 0.648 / 0.646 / 0.647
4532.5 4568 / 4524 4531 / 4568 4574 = -3.1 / 0.525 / 0.664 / 0.598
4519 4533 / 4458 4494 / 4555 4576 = 2.2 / 0.648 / 0.648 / 0.648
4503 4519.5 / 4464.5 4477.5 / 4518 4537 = -2.9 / 0.631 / 0.558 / 0.579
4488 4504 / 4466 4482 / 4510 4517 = -0.7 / 0.62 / 0.633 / 0.627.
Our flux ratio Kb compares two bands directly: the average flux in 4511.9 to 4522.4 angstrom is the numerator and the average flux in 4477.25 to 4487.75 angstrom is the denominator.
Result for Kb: 1.0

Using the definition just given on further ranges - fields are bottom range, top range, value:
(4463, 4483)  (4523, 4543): 0.90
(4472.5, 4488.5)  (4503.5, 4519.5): 1.07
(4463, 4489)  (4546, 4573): 1.02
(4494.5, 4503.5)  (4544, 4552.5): 1.03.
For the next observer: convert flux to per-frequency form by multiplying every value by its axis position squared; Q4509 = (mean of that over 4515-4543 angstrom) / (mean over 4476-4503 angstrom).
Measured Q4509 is 0.92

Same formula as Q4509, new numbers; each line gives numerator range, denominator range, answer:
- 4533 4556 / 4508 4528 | 1.10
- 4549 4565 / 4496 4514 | 1.04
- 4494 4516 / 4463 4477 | 1.03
